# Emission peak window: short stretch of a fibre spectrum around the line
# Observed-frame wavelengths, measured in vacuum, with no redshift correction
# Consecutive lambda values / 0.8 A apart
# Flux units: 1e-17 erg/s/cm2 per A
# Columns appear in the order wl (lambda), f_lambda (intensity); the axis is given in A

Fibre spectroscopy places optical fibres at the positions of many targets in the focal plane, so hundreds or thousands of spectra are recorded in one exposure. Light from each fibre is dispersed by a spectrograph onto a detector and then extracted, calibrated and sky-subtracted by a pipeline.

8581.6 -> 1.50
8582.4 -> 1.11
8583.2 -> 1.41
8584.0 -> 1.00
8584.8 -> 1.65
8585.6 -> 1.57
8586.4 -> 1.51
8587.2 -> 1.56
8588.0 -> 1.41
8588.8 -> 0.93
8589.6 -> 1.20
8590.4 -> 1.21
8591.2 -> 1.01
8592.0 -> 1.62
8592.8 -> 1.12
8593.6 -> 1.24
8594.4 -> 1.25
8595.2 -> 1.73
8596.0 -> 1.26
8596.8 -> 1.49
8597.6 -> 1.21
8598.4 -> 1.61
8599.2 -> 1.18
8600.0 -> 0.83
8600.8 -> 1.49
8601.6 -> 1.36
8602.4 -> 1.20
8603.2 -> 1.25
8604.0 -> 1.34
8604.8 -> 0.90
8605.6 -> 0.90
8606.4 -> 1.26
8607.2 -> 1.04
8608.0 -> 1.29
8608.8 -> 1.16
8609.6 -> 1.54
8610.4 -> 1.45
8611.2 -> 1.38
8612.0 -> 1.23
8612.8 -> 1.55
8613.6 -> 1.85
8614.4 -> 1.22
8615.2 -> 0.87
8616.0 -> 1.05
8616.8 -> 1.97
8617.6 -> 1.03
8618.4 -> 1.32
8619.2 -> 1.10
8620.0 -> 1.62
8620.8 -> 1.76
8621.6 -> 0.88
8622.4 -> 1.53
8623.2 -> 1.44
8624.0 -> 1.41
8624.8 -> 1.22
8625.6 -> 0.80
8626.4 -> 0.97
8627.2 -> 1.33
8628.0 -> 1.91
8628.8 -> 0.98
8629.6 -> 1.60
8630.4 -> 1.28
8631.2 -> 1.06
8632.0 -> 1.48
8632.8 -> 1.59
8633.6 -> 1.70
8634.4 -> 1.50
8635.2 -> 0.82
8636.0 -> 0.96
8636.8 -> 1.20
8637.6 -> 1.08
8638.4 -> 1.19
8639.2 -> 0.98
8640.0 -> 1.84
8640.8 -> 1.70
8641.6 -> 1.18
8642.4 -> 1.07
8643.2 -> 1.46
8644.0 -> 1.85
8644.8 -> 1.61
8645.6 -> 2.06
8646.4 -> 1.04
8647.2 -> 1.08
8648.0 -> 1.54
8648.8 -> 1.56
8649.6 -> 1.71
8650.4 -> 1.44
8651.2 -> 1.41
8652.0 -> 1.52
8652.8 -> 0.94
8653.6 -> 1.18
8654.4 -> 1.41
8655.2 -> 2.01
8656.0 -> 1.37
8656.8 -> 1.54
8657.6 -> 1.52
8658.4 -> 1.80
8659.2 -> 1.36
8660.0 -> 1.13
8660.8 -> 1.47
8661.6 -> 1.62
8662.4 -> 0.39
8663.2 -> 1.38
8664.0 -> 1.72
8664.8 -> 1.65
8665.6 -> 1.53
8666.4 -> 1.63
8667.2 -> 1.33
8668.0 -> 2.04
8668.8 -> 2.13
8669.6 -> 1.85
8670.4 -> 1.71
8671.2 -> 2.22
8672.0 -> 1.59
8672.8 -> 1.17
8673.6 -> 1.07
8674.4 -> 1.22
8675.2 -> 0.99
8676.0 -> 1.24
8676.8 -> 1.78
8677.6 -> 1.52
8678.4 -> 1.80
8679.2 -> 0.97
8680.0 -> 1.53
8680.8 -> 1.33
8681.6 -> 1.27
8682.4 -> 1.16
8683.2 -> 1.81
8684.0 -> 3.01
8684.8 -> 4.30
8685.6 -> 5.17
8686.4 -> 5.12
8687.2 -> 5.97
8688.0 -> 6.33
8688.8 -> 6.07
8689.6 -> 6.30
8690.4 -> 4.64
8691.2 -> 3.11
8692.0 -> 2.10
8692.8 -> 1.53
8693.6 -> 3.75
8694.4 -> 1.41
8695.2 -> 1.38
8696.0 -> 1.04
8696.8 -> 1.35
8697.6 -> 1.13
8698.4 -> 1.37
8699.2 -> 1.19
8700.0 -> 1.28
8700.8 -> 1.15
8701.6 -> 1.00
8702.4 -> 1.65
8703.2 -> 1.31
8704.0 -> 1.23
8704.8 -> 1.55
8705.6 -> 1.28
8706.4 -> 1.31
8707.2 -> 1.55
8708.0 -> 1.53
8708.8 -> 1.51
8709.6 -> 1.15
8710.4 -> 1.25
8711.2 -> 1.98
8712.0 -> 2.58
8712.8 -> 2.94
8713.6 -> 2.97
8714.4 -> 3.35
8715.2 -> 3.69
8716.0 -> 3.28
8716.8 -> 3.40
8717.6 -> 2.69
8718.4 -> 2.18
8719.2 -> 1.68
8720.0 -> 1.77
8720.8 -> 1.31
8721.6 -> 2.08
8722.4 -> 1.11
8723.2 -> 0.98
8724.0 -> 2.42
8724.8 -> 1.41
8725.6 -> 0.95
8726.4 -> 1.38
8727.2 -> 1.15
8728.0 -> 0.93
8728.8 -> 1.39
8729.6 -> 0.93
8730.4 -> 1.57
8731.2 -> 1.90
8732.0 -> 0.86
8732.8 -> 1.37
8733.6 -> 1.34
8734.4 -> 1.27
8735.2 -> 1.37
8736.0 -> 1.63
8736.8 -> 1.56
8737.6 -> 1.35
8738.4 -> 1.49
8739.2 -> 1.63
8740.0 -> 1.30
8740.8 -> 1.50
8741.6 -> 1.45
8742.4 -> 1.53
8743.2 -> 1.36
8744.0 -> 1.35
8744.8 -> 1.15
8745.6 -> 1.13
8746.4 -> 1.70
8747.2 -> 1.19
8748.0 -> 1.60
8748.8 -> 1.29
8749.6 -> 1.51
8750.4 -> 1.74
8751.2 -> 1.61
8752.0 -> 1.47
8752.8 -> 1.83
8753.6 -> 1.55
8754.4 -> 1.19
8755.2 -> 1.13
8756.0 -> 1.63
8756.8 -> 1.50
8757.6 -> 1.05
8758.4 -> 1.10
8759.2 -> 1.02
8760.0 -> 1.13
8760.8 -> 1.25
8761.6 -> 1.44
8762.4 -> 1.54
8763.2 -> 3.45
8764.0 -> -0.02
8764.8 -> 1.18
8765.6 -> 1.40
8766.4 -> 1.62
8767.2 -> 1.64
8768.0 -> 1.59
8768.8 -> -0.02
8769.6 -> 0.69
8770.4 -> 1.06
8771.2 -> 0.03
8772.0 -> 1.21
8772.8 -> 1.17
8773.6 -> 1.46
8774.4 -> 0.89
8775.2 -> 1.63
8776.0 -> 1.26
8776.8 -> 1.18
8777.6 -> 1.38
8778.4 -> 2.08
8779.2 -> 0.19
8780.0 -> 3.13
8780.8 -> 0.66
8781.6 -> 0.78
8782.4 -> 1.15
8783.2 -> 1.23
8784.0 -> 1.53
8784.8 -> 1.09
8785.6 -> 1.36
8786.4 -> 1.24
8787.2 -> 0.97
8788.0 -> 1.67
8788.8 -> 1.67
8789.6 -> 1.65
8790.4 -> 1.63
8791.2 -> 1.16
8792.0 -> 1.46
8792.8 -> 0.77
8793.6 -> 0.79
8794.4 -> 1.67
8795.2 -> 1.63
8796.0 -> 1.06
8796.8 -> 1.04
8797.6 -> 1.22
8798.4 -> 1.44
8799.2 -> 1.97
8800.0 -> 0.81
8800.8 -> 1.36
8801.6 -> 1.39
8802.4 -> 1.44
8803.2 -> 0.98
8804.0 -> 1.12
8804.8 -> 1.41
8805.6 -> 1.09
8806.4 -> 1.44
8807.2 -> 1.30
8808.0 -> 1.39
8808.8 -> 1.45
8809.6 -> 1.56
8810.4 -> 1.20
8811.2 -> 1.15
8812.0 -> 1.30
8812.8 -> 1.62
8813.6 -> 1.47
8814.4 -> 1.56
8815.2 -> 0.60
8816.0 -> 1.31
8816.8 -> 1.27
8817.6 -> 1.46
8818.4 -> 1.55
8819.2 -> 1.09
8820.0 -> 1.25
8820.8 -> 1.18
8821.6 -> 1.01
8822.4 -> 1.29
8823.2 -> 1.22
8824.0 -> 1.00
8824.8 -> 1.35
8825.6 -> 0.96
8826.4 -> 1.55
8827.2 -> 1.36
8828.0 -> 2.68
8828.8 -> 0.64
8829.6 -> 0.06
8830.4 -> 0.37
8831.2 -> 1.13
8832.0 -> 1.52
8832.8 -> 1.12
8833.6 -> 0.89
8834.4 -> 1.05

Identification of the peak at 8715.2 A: [N II] 6583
